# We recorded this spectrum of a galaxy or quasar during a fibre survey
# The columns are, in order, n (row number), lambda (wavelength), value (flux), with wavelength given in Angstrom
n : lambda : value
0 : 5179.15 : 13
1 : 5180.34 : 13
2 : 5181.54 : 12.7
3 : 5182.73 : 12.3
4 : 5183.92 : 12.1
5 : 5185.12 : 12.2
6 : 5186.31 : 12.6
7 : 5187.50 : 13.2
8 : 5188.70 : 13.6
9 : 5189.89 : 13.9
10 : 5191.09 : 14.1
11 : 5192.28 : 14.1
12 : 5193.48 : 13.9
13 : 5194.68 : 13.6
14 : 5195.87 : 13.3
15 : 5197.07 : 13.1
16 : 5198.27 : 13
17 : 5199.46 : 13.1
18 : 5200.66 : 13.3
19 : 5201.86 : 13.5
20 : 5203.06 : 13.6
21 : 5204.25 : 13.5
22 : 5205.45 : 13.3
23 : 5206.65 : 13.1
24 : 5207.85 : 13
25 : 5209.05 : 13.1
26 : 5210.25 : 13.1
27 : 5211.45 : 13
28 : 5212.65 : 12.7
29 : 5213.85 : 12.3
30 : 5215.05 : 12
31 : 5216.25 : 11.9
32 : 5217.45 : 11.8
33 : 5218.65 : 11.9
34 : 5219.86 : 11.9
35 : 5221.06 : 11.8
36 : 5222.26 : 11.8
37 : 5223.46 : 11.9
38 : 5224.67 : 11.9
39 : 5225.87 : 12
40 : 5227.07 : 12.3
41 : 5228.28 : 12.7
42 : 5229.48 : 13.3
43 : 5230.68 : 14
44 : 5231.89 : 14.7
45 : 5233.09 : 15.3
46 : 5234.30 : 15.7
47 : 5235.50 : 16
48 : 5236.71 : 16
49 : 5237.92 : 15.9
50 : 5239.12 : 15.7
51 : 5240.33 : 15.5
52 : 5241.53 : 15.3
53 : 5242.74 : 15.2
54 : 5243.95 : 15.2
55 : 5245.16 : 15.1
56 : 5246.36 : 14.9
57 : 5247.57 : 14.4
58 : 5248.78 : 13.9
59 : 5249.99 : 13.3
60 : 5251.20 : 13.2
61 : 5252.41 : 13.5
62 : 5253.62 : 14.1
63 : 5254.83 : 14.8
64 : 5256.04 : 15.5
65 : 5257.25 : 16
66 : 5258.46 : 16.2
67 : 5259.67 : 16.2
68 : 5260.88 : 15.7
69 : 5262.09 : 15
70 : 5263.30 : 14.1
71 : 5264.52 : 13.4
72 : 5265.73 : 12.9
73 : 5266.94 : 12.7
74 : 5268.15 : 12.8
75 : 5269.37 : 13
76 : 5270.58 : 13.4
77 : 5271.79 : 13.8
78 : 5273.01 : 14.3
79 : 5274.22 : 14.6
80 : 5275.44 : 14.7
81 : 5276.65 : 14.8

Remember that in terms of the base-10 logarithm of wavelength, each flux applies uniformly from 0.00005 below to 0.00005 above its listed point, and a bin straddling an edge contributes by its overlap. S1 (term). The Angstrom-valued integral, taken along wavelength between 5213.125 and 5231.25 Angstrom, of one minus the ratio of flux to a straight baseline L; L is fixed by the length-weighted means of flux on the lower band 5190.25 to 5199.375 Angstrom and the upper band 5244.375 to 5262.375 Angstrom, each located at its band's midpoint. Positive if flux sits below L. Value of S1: 2.4 Angstrom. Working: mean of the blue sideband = 13.6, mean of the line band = 12.2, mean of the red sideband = 14.8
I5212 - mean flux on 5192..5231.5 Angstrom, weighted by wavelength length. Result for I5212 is 12.8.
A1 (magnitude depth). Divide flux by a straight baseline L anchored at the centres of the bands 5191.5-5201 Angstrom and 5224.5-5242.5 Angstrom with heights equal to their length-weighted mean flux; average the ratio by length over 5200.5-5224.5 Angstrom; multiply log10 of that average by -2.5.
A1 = 0.11 mag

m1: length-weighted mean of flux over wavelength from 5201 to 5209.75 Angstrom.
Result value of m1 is 13.3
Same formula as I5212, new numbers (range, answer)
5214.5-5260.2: 14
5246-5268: 14.4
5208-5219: 12.5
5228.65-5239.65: 15.1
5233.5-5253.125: 14.9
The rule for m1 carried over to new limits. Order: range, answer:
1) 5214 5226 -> 11.9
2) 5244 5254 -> 14.1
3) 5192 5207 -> 13.4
